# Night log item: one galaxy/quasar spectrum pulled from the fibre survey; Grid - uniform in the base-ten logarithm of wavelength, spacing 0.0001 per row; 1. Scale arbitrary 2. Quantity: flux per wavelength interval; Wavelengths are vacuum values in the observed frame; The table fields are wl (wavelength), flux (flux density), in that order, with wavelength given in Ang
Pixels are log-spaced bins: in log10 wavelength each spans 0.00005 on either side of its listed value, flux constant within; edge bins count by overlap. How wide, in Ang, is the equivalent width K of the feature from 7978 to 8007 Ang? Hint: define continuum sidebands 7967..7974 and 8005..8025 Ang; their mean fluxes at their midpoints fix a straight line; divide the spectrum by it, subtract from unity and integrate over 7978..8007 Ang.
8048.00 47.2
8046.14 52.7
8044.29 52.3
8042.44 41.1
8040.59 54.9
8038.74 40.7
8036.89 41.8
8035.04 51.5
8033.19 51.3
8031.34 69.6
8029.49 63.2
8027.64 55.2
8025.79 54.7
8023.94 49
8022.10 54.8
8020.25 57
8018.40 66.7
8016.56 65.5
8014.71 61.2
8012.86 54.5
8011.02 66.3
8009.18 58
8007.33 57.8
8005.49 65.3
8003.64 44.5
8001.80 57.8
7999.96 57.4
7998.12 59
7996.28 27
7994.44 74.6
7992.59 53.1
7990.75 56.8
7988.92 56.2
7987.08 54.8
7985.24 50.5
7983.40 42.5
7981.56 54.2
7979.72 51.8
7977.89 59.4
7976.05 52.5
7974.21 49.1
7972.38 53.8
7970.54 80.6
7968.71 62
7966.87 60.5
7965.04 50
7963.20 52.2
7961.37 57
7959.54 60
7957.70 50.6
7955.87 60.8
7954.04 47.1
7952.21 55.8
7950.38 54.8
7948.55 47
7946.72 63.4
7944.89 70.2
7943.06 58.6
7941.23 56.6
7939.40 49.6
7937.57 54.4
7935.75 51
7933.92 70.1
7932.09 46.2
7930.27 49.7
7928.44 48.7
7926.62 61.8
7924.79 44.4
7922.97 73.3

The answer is 3.5 Ang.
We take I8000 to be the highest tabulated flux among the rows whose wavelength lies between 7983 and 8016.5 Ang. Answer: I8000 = 74.6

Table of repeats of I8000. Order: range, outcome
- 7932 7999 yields 80.6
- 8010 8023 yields 66.7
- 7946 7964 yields 63.4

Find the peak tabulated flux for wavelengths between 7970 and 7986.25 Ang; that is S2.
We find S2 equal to 80.6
